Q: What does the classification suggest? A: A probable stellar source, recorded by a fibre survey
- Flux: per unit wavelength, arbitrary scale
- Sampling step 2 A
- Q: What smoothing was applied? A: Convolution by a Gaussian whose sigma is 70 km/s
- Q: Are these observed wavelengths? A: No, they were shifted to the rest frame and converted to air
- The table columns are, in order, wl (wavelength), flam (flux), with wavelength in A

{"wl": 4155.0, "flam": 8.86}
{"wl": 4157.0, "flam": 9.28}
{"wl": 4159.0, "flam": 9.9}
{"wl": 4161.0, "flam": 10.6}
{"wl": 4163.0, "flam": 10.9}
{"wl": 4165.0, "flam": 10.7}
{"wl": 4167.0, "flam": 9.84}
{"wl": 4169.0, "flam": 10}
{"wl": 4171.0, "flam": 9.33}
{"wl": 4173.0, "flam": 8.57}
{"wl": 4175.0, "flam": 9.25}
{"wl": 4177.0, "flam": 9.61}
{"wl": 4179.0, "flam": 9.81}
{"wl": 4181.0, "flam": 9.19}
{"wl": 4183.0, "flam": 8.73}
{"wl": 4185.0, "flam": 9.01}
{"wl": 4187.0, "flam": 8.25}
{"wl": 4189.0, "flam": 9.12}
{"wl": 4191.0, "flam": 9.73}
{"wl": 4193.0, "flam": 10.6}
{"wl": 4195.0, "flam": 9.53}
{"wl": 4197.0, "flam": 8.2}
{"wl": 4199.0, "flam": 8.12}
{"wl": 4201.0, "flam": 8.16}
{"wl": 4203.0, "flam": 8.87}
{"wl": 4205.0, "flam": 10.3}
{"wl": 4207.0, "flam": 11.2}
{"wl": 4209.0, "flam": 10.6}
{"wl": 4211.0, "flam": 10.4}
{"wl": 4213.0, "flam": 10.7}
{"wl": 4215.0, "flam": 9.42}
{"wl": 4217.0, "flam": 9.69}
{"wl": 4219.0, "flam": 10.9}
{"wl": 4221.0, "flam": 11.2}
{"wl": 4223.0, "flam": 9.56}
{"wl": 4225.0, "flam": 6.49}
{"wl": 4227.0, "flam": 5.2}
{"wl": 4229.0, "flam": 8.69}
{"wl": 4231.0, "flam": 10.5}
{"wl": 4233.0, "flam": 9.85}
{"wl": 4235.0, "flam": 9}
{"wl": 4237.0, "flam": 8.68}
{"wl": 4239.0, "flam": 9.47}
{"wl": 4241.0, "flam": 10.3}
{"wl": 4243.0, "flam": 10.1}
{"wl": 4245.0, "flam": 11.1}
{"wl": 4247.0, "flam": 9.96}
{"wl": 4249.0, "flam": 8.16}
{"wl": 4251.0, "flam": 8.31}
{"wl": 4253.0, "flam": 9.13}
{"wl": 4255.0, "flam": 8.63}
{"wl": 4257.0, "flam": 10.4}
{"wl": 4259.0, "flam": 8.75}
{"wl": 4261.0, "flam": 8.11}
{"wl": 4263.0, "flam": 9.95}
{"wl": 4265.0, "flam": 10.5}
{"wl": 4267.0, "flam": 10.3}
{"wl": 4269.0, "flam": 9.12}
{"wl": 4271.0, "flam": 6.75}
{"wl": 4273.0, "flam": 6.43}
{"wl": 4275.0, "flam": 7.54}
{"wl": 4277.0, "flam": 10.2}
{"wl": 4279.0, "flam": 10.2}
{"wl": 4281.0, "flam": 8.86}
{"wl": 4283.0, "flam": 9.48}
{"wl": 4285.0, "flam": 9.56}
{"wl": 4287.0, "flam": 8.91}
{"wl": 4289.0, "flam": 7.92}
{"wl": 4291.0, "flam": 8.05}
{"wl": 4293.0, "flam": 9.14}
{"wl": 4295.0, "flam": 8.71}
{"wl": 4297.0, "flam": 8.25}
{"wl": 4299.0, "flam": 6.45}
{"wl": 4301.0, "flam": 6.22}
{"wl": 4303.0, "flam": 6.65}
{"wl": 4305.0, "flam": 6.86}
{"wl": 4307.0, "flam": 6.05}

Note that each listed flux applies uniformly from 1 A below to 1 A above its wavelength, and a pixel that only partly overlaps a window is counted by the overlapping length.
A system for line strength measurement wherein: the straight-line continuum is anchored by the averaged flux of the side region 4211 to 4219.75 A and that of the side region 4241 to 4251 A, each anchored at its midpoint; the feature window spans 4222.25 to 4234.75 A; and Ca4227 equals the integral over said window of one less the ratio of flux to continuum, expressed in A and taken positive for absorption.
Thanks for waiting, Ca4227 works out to 2.0 A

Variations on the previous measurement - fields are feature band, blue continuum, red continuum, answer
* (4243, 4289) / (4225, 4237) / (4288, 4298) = -3.62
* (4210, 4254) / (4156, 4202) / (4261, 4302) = -1.96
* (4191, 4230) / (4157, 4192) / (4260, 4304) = -0.68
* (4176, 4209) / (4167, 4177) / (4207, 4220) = 1.81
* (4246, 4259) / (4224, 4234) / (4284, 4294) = -1.09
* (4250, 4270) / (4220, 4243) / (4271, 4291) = -1.15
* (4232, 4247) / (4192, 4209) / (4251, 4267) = -0.67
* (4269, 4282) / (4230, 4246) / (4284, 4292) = 0.77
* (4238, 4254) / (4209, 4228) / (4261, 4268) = 0.23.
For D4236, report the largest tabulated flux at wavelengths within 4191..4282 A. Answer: 11.2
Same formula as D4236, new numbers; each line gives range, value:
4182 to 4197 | 10.6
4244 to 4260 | 11.1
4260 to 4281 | 10.5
